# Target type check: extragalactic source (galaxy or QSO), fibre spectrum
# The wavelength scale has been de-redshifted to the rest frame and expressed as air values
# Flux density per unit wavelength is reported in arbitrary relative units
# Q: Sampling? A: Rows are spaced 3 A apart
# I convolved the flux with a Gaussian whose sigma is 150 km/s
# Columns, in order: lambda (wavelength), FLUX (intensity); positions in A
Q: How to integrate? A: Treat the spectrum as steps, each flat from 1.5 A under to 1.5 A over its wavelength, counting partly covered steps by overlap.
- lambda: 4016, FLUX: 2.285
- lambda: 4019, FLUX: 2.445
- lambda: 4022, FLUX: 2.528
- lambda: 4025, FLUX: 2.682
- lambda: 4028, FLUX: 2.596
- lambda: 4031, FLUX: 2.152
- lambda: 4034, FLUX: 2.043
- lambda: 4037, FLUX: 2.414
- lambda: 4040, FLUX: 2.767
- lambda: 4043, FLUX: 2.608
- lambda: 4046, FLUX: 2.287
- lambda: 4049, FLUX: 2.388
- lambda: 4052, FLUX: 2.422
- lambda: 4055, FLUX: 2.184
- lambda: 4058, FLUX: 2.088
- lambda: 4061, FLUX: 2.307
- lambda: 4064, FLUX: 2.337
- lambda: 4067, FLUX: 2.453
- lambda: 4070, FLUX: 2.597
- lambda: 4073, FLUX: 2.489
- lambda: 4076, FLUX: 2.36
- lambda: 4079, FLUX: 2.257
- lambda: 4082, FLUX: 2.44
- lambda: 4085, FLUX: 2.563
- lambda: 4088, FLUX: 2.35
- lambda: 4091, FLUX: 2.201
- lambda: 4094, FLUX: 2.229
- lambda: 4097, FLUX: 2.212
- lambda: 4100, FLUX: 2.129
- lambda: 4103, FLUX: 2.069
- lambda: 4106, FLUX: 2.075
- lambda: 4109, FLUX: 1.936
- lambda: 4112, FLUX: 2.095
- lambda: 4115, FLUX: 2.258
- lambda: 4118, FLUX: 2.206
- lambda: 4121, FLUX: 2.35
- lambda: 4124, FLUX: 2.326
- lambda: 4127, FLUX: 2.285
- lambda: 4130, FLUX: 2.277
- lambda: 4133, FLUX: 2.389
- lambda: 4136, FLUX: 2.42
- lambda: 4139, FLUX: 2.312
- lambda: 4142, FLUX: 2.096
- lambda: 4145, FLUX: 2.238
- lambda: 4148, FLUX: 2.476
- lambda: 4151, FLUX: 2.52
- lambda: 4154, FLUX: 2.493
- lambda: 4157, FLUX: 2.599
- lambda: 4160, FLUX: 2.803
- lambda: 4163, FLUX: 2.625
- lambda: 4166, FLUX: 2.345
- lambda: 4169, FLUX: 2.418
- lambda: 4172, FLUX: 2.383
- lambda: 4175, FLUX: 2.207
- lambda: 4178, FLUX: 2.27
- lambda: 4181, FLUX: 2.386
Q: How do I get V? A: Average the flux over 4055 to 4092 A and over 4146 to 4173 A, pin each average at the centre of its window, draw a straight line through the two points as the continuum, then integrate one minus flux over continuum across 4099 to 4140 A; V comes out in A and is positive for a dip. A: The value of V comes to 3.73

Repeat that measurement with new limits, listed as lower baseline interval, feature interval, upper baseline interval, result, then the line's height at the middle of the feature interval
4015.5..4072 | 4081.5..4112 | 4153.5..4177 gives 2.9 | 2.44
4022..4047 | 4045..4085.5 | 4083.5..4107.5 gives -0.5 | 2.34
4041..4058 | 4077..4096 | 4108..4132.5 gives -0.4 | 2.29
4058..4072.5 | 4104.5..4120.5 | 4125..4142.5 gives 1.4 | 2.34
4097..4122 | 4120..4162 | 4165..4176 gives -2.9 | 2.25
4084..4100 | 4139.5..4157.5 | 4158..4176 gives 0.3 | 2.43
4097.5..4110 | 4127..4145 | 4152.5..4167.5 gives 0.5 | 2.36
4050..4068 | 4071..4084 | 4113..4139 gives -0.6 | 2.3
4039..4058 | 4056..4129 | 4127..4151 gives 2.9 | 2.37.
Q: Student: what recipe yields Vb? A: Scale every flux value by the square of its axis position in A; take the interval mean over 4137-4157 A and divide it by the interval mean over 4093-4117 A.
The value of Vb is 1.14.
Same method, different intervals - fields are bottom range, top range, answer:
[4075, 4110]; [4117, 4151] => 1.06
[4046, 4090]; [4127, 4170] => 1.06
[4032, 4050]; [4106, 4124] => 0.94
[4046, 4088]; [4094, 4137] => 0.96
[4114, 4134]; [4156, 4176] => 1.10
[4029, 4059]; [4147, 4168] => 1.15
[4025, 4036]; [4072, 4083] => 1.05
